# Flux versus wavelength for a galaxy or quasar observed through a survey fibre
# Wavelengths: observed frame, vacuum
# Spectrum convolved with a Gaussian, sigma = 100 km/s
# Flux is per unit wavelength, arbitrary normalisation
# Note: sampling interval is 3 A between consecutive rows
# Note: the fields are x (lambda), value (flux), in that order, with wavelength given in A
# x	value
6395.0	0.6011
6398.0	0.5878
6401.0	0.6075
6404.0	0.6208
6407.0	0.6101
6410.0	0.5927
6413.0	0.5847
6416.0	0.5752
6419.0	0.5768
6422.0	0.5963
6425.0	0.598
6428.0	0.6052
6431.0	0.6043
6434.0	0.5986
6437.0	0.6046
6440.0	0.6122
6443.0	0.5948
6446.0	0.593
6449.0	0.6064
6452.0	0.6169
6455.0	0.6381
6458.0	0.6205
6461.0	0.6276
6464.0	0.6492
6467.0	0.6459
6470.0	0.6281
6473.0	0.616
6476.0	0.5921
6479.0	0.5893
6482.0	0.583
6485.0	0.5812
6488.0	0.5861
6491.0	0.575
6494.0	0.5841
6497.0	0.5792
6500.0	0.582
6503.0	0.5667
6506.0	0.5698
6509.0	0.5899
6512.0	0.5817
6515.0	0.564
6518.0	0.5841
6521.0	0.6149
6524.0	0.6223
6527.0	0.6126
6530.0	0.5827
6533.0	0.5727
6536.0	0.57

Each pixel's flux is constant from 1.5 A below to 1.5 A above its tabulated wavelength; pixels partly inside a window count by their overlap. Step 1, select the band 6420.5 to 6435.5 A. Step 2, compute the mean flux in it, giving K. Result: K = 0.6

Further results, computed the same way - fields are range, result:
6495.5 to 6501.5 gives 0.581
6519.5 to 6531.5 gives 0.608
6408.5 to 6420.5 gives 0.582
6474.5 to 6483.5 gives 0.588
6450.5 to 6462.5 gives 0.626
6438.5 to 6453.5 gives 0.605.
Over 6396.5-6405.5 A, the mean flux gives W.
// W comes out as 0.605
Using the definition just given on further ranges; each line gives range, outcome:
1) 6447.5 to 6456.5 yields 0.62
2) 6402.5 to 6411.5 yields 0.608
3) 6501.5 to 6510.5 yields 0.575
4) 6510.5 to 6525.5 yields 0.593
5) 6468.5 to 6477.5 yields 0.612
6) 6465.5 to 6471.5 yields 0.637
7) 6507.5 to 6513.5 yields 0.586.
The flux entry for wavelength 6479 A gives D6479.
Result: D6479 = 0.5893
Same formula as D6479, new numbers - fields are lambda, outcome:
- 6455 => 0.6381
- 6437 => 0.6046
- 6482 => 0.583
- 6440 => 0.6122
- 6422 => 0.5963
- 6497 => 0.5792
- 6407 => 0.6101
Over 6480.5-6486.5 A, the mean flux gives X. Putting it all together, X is 0.582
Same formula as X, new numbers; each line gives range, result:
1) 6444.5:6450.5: 0.6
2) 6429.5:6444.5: 0.603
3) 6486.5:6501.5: 0.581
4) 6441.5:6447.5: 0.594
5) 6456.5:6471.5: 0.634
